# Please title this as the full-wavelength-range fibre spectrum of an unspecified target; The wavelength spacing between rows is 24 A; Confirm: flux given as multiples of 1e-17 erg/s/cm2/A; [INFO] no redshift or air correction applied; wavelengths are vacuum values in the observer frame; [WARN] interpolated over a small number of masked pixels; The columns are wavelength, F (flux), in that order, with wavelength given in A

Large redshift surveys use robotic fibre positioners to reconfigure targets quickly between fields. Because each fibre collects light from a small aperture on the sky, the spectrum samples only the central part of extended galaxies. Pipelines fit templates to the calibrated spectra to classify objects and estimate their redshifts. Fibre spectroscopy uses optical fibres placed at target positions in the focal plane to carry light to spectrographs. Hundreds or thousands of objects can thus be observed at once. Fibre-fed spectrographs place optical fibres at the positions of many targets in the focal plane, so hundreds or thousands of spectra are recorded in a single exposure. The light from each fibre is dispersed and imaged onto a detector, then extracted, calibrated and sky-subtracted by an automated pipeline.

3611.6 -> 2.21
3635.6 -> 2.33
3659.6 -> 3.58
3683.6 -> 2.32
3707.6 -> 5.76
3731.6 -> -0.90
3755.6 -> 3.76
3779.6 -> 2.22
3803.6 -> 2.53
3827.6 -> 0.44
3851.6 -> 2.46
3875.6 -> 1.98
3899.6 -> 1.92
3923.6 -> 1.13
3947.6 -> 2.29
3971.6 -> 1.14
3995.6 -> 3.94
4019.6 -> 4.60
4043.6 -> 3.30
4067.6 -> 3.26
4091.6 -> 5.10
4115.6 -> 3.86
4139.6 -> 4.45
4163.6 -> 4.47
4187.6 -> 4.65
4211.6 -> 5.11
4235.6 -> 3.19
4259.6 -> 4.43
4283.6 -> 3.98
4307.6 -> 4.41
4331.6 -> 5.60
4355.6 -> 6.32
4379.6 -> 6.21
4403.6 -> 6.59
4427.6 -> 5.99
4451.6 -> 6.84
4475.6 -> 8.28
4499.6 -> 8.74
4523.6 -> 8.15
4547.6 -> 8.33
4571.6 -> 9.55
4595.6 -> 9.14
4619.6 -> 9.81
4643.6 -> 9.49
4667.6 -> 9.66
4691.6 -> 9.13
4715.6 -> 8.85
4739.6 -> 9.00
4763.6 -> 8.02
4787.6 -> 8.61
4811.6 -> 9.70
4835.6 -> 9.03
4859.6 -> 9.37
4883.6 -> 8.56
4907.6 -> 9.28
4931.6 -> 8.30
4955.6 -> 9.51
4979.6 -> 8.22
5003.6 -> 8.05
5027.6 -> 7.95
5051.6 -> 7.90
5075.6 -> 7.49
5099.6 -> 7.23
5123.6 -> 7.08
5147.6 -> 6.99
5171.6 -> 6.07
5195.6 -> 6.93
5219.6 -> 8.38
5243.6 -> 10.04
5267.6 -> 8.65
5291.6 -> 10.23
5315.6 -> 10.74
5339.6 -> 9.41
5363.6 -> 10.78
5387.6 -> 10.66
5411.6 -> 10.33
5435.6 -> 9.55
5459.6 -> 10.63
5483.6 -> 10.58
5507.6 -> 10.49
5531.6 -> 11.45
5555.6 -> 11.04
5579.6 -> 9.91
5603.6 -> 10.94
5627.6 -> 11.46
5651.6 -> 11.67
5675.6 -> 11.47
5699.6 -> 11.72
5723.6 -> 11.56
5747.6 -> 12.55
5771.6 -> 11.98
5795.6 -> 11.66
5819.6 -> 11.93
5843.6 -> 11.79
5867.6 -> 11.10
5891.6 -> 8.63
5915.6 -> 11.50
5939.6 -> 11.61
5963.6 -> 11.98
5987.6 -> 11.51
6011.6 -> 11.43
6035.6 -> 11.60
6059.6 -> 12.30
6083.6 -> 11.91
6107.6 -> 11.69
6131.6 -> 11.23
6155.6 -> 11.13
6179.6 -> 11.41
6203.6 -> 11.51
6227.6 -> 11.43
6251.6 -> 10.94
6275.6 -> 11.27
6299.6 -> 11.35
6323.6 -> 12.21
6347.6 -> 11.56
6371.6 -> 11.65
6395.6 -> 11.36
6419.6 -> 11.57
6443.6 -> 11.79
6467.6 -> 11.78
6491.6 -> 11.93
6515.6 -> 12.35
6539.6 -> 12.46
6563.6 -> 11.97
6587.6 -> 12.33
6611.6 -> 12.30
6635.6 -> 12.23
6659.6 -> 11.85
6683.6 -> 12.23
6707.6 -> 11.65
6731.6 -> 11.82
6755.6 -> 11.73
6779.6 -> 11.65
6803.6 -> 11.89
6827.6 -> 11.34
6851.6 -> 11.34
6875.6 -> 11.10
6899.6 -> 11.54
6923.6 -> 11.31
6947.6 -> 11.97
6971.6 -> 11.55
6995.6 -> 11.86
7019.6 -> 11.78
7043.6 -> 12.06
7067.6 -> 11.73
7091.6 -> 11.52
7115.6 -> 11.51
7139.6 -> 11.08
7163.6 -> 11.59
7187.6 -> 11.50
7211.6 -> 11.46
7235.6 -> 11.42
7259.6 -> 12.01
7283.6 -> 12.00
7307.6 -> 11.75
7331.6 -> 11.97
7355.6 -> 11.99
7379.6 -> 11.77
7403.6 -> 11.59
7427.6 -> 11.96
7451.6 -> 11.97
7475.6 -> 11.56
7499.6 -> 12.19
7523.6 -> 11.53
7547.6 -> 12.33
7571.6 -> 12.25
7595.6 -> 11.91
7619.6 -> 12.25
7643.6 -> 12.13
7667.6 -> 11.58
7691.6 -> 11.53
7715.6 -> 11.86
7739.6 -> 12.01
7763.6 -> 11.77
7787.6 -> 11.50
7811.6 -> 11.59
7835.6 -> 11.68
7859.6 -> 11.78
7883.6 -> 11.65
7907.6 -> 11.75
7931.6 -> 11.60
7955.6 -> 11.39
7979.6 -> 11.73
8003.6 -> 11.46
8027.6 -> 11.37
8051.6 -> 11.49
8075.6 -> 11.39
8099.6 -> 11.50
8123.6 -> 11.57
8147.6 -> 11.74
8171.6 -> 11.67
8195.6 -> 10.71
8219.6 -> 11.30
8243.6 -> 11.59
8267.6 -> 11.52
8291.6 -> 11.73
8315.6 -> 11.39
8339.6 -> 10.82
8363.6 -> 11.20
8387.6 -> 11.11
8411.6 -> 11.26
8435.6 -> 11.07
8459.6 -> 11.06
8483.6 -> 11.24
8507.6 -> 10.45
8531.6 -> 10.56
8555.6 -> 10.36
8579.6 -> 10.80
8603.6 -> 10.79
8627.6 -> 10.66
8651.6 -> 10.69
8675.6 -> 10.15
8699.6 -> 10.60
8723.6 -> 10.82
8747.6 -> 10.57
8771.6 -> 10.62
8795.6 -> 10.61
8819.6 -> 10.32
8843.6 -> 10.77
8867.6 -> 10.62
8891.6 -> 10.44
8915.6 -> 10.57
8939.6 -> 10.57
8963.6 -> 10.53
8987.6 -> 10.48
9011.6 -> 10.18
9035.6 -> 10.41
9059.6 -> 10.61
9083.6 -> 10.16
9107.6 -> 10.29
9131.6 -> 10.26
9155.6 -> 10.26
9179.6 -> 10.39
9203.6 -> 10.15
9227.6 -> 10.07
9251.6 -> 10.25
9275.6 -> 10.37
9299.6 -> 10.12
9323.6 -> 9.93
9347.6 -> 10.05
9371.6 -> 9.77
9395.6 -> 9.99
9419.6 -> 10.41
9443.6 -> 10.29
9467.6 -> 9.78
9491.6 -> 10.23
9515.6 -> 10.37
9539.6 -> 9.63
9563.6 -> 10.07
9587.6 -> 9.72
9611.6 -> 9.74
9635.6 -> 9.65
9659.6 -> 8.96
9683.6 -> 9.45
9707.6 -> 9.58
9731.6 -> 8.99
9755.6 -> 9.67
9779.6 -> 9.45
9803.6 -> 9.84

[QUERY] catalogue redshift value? 0.000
